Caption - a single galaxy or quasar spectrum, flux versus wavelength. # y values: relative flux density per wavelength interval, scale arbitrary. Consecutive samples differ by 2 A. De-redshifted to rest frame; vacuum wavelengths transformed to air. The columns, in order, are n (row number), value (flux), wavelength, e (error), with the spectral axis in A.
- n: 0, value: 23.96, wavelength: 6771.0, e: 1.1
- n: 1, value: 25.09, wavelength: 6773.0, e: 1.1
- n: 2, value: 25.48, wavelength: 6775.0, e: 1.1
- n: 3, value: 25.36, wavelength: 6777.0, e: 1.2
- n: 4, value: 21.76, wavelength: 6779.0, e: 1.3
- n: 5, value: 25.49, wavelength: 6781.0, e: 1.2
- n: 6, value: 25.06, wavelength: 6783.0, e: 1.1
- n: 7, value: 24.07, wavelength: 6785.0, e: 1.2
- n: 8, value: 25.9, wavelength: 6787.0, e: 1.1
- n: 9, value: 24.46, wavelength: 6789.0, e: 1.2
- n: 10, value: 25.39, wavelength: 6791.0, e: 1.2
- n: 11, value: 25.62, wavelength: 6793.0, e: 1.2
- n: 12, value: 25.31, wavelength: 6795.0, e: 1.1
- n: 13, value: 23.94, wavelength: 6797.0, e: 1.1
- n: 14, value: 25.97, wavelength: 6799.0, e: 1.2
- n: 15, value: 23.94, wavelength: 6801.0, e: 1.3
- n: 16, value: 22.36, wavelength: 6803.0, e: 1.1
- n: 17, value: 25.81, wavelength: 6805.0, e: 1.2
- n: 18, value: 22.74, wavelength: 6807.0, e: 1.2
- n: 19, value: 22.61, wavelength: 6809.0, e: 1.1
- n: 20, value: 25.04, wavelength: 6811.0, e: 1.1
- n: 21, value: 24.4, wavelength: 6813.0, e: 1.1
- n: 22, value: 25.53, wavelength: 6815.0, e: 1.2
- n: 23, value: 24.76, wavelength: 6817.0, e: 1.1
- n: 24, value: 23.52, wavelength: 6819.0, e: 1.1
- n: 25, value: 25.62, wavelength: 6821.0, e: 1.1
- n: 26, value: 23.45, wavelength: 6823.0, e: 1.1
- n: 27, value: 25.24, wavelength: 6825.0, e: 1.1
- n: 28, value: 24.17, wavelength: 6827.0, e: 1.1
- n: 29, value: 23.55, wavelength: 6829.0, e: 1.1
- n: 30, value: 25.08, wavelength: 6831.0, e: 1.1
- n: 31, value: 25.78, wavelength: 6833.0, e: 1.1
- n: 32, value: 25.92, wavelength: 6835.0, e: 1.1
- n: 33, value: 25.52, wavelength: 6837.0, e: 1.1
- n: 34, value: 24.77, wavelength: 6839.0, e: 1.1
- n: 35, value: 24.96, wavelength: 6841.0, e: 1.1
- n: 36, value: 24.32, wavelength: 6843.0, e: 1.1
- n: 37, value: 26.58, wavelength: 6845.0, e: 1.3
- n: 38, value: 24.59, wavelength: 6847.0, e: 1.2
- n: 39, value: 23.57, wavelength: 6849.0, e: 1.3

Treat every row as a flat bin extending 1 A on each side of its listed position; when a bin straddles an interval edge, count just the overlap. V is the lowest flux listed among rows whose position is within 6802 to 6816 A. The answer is 22.36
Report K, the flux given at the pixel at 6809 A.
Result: 22.61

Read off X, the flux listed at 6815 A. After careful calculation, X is 25.53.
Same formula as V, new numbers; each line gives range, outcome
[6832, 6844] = 24.32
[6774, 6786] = 21.76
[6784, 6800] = 23.94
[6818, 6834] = 23.45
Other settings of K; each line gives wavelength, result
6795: 25.31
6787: 25.9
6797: 23.94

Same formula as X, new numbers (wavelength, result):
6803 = 22.36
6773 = 25.09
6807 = 22.74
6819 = 23.52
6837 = 25.52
